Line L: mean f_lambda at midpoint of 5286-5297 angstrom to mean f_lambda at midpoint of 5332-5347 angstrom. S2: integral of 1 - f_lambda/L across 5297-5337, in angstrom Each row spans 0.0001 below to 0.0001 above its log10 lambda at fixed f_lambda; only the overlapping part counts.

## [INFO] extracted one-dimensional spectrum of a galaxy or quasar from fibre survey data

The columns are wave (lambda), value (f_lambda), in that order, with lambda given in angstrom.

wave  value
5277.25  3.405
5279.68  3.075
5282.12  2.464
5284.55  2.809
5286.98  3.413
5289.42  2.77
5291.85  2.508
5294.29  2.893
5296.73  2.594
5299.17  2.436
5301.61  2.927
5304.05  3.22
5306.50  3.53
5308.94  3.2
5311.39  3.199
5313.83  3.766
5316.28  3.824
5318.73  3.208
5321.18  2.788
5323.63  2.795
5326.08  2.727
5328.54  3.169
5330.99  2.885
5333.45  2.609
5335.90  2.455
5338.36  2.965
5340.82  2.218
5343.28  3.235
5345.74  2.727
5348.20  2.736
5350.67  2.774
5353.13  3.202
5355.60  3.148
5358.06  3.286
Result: -3.8 angstrom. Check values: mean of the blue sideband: 2.84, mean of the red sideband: 2.7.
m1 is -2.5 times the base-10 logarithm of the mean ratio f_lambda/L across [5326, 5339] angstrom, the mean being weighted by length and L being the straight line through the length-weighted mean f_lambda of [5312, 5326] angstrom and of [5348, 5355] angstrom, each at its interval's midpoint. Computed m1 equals 0.12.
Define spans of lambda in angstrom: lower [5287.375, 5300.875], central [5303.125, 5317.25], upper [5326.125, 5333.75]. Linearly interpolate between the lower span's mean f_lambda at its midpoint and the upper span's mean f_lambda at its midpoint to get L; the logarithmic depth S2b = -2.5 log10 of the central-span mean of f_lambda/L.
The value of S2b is -0.23 mag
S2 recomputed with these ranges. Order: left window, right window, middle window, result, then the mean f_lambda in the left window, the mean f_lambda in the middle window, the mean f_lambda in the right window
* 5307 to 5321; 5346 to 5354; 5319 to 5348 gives 2.95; 3.4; 2.79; 2.87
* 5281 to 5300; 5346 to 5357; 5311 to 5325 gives -2.10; 2.74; 3.26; 2.95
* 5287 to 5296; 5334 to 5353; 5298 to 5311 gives -1.30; 2.81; 3.07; 2.75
